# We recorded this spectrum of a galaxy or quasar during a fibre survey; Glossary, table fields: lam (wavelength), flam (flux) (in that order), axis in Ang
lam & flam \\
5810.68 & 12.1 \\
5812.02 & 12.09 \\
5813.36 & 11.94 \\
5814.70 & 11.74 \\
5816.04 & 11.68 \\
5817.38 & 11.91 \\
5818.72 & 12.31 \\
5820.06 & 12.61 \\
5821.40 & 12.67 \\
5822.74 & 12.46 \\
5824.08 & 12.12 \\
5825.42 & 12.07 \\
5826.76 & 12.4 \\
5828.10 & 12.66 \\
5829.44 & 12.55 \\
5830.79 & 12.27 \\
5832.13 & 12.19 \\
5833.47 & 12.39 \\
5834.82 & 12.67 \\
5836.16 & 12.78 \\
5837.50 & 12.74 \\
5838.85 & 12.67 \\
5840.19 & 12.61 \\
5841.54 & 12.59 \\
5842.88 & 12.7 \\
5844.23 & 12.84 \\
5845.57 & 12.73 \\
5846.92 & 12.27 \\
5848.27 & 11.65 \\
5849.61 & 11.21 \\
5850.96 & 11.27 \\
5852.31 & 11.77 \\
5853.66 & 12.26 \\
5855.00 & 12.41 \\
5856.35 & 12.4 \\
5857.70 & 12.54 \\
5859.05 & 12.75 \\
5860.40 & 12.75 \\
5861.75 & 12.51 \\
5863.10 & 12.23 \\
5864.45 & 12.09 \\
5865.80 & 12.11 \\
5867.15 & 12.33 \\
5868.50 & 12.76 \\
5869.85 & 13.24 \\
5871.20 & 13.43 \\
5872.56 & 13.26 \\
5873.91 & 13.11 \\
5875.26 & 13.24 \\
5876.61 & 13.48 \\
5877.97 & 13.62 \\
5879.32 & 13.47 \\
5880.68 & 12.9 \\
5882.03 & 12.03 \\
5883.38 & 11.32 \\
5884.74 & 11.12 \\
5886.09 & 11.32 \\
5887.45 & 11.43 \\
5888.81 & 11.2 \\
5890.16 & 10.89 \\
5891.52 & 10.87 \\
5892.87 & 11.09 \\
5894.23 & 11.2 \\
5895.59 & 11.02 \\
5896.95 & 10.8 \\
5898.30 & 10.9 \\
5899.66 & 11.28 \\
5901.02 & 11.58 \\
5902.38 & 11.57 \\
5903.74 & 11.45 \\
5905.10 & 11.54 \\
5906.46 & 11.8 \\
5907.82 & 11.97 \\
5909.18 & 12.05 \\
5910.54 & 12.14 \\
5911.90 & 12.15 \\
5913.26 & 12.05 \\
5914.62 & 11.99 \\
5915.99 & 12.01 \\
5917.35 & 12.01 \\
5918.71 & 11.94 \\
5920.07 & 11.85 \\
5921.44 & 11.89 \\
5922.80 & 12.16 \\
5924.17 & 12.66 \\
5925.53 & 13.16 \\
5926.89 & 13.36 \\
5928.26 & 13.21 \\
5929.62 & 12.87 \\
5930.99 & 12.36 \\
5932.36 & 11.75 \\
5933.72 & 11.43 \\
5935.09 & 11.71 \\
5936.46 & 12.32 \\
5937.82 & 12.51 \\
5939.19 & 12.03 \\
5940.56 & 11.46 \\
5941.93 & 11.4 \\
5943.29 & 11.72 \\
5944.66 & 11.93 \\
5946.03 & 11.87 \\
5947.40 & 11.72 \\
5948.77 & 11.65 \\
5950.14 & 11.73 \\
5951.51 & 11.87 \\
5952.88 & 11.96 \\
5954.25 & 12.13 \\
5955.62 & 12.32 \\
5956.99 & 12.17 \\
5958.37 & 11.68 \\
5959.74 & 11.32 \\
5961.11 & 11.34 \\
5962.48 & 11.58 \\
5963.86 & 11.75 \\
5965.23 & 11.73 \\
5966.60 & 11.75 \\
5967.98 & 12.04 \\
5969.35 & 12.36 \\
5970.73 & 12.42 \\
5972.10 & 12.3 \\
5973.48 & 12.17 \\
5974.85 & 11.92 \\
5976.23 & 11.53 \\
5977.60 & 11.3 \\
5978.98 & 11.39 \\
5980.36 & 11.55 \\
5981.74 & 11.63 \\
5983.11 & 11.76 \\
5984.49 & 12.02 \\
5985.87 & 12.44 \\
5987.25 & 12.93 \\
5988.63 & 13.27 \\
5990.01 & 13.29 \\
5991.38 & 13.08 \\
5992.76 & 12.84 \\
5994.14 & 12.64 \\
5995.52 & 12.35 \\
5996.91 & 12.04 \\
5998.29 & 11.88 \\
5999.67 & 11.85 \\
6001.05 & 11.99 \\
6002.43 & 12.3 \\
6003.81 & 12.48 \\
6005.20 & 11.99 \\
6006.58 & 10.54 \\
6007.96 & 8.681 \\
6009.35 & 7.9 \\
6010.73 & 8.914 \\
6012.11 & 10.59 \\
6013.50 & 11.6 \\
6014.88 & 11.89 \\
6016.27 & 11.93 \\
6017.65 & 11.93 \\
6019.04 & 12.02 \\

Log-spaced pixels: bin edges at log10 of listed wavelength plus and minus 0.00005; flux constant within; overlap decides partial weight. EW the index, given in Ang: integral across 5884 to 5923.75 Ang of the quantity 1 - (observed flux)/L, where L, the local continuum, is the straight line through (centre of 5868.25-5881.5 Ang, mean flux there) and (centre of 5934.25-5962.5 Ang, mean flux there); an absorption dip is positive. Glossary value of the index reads 3.49 Ang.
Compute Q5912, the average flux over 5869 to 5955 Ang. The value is 12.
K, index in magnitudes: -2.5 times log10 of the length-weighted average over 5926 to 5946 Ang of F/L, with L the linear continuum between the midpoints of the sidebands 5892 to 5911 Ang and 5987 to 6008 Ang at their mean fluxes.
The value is -0.04 mag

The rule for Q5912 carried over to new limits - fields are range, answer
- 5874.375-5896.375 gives 11.9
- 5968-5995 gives 12.3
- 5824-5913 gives 12.2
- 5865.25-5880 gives 13.1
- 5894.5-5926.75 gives 11.8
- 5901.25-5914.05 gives 11.9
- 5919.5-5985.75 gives 12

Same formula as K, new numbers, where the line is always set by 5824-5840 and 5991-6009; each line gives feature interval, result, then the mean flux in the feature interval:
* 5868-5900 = 0.02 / 12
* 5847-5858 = 0.04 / 11.9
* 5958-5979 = 0.01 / 11.8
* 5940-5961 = 0.02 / 11.8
